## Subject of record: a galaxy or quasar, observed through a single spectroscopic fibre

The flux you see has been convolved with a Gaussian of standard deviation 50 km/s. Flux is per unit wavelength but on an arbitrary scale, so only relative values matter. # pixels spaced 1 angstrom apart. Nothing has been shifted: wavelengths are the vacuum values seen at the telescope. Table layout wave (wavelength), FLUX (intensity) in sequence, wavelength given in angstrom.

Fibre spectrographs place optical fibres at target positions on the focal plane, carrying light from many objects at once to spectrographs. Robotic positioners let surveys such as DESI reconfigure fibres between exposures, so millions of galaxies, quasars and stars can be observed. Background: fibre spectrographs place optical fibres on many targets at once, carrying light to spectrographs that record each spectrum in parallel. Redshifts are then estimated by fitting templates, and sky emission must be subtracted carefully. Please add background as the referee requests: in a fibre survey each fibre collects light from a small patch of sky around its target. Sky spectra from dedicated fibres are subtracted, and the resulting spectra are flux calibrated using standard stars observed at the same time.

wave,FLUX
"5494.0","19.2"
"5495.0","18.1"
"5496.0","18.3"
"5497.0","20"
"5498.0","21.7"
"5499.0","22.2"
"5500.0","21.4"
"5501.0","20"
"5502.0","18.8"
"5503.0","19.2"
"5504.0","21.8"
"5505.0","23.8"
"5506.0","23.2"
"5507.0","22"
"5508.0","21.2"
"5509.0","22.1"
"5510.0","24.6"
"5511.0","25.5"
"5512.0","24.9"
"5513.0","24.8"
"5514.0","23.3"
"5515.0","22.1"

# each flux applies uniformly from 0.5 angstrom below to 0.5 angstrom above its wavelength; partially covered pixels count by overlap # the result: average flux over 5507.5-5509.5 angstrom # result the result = 21.6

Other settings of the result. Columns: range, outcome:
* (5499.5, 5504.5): 20.2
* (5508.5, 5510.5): 23.4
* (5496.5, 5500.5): 21.3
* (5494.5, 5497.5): 18.8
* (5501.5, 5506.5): 21.4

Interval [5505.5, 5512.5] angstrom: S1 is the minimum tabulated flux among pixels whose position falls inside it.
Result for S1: 21.2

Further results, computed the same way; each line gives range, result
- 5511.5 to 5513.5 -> 24.8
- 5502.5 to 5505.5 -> 19.2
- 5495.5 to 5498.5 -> 18.3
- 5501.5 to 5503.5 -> 18.8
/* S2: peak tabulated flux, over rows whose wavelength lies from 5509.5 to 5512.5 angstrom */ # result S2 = 25.5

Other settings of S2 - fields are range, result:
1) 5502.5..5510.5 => 24.6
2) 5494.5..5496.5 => 18.3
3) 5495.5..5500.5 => 22.2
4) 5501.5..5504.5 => 21.8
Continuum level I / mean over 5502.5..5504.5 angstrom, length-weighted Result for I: 20.5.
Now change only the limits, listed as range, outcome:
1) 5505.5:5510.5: 22.6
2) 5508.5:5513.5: 24.4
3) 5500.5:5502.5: 19.4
